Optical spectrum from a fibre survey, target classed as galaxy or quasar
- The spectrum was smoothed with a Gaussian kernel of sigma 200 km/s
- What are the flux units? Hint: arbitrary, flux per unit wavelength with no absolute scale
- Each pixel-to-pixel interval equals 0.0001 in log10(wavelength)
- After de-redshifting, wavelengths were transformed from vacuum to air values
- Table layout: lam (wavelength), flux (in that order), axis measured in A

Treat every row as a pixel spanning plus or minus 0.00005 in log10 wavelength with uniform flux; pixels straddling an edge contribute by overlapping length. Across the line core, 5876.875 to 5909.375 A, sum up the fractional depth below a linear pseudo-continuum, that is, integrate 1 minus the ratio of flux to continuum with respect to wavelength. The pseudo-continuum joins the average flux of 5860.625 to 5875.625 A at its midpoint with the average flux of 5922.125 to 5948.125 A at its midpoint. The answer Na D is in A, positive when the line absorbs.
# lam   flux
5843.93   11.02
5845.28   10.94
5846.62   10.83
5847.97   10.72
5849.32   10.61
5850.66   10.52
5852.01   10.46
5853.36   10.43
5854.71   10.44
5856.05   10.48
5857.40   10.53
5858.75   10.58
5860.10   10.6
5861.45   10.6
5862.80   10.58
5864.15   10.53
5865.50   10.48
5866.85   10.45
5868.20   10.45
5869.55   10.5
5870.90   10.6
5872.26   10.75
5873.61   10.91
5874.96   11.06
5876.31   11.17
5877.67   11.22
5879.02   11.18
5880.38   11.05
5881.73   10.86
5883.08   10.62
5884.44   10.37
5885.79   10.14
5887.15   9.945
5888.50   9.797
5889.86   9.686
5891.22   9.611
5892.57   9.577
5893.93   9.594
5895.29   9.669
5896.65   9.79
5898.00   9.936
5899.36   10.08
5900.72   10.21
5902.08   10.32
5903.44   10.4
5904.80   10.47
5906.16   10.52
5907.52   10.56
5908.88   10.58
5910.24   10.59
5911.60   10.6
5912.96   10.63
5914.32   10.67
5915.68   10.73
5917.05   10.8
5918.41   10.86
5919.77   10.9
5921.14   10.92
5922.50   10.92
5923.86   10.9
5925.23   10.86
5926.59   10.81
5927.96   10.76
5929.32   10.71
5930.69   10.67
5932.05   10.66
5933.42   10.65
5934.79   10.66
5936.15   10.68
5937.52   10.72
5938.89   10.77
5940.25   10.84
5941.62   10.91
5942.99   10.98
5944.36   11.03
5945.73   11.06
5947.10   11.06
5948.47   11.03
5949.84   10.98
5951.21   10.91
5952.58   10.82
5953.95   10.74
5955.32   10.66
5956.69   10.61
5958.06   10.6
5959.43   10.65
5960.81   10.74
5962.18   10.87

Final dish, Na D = 1.34 A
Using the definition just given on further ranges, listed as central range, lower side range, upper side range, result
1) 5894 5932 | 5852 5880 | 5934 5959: 0.8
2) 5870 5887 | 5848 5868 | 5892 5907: -0.8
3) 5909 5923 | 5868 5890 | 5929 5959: 0.0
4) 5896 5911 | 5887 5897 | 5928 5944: -0.5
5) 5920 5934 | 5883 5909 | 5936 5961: -0.4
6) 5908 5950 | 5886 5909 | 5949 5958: -1.4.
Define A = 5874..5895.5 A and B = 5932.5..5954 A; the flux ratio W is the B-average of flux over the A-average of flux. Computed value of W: 1.0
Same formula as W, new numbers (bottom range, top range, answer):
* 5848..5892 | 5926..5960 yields 1.02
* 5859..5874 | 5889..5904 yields 0.93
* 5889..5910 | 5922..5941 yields 1.07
